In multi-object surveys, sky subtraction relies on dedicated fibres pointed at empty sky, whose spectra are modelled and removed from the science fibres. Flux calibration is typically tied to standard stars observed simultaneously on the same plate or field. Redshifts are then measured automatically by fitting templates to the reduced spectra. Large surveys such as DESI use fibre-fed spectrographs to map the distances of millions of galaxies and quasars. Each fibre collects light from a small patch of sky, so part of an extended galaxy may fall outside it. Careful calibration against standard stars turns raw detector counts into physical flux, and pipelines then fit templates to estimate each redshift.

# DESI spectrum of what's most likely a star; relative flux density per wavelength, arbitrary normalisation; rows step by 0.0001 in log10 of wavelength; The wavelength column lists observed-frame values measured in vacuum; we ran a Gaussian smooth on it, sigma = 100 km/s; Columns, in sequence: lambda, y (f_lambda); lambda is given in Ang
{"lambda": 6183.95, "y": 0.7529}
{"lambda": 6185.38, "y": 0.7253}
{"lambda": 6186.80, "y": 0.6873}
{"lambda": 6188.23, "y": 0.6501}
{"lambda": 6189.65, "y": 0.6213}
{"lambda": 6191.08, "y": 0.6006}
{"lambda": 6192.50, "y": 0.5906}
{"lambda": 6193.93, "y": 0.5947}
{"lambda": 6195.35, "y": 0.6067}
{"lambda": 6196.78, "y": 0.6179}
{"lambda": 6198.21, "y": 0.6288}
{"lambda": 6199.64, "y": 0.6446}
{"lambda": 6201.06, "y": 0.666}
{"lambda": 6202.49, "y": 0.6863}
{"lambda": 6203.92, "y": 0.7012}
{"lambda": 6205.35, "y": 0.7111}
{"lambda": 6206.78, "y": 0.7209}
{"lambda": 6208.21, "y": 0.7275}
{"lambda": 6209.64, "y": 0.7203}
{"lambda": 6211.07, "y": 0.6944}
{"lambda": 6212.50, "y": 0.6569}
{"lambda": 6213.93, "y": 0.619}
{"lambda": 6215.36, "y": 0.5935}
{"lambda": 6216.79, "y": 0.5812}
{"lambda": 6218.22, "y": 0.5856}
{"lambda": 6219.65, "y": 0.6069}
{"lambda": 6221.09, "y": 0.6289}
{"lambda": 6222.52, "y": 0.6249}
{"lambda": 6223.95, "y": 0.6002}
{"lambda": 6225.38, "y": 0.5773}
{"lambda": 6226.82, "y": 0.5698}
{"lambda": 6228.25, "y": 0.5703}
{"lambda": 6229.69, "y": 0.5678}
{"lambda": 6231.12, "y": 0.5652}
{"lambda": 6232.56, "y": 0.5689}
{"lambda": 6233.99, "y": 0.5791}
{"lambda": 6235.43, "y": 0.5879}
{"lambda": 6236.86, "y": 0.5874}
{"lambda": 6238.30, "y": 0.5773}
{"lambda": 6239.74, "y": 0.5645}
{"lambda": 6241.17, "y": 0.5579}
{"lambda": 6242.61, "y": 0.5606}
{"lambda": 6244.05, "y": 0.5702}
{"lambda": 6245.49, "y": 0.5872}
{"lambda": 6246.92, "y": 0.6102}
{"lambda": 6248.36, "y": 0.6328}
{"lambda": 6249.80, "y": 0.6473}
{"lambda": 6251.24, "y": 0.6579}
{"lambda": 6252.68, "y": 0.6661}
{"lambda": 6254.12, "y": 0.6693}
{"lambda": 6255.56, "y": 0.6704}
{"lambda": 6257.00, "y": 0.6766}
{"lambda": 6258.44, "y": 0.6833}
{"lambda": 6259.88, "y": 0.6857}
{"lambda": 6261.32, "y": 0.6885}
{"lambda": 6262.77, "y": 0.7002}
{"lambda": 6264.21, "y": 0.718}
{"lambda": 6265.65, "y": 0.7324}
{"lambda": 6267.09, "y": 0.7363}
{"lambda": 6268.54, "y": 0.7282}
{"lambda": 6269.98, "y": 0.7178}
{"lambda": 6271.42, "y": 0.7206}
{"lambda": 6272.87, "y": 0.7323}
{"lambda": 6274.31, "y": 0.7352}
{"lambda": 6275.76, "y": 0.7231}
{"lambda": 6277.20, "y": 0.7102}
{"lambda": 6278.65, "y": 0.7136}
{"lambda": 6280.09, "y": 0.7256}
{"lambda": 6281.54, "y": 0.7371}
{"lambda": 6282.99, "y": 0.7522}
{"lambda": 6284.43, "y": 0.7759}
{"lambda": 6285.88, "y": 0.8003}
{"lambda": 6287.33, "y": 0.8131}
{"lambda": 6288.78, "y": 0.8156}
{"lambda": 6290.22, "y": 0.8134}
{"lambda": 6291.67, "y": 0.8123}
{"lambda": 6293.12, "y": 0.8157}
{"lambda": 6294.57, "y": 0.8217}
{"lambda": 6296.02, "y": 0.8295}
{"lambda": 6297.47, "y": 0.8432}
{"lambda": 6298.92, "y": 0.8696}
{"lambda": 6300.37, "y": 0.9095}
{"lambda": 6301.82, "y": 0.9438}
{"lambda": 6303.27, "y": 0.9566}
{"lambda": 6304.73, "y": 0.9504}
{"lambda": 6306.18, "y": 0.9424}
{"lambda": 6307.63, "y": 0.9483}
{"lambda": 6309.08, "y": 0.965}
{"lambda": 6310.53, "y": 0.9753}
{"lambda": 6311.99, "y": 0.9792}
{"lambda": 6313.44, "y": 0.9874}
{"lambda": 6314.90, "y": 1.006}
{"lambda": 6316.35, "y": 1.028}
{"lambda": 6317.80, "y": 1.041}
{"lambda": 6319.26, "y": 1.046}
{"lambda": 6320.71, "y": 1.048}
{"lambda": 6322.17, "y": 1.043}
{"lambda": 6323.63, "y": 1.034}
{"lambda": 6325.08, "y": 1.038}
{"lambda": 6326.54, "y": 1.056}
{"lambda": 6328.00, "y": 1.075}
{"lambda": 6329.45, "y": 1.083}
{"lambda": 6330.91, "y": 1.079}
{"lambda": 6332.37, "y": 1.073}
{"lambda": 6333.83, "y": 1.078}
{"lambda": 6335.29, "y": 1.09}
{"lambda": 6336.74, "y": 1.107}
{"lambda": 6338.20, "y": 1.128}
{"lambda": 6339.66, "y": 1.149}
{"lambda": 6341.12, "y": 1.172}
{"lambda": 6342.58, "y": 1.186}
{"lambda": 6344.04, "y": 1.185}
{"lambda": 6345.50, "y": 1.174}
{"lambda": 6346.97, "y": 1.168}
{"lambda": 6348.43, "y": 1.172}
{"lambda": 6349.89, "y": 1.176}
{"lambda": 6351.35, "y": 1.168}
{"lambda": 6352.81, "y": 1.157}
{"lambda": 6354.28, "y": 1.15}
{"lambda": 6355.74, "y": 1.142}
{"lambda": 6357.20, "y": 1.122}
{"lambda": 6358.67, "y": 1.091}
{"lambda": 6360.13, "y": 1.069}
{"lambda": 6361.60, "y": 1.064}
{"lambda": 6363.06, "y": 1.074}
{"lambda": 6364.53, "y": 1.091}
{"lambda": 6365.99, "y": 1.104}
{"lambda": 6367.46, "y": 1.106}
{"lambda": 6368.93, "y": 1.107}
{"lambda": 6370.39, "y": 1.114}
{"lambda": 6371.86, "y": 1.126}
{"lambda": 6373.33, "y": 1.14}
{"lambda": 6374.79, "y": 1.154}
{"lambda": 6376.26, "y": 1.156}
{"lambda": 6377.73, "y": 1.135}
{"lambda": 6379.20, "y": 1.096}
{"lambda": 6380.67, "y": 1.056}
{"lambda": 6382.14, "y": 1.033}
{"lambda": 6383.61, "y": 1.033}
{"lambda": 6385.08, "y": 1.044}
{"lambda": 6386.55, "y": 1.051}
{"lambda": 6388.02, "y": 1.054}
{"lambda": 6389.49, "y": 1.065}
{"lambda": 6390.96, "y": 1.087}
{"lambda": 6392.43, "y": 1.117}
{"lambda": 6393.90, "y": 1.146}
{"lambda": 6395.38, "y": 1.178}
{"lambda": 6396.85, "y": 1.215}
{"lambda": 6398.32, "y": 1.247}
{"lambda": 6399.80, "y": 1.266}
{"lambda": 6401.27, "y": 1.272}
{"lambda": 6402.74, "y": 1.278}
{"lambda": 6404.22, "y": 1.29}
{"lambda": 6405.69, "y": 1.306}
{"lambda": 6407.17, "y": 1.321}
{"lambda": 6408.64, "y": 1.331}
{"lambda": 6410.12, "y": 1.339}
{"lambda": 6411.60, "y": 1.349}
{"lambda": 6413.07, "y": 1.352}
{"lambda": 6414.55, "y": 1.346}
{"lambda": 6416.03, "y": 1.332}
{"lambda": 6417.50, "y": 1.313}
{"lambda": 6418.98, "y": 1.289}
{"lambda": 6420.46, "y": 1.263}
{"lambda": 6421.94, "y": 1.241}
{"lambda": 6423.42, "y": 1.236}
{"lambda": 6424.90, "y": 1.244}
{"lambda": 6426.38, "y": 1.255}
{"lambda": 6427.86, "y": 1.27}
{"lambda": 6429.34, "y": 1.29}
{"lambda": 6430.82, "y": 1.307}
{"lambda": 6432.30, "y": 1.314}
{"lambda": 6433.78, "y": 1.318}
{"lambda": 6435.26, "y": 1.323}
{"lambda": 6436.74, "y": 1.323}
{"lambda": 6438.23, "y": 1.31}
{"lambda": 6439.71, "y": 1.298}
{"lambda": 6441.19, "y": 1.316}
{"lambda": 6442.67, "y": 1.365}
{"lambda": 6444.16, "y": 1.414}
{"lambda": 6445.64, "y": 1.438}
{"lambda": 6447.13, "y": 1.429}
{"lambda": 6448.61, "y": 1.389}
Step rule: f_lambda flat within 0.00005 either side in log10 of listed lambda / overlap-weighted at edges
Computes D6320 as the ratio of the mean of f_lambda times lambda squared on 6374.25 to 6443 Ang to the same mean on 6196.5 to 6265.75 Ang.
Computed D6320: 2.06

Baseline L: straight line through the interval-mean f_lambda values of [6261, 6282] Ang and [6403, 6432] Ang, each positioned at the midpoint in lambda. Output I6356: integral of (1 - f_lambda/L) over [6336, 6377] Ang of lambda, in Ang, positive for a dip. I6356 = -3.1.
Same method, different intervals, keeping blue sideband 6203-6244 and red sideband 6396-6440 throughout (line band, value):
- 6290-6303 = 0.20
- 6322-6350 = -2.93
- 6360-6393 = 1.65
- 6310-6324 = -1.16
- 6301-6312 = -0.63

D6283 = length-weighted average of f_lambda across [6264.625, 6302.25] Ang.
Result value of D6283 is 0.78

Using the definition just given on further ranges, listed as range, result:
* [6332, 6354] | 1.15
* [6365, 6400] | 1.12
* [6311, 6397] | 1.1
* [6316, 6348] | 1.1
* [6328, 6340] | 1.1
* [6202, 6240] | 0.621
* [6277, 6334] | 0.924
